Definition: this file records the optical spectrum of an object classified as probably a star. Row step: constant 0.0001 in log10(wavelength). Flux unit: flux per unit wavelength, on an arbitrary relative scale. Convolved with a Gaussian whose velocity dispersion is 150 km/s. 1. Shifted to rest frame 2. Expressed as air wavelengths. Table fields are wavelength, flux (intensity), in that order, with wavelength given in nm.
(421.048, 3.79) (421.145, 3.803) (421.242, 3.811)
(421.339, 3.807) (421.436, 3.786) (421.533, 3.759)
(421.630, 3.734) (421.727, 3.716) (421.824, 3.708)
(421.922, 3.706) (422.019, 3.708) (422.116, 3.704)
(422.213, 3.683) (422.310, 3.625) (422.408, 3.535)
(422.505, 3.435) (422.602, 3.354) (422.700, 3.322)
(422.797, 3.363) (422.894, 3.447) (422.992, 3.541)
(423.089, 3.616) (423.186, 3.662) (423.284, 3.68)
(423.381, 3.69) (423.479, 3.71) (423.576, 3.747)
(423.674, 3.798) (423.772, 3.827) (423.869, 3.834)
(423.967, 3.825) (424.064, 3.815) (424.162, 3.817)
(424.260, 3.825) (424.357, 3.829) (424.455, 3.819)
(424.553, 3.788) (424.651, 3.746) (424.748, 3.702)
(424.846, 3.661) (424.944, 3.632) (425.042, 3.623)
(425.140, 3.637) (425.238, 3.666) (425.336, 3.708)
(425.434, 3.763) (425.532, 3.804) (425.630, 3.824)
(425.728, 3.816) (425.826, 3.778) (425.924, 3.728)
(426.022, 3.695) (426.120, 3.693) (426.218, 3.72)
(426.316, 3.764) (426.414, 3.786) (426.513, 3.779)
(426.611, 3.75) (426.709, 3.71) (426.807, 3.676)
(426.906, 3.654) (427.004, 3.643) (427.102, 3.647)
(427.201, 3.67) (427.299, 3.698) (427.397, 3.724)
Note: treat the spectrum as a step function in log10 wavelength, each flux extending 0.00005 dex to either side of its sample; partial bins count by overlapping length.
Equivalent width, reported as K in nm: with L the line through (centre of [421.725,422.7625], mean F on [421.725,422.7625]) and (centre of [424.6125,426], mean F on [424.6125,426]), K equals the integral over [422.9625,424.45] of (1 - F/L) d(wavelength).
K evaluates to -0.043 nm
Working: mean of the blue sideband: 3.58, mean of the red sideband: 3.72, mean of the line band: 3.75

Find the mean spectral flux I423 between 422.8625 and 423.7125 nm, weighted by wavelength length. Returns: 3.66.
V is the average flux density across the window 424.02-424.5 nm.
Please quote 3.82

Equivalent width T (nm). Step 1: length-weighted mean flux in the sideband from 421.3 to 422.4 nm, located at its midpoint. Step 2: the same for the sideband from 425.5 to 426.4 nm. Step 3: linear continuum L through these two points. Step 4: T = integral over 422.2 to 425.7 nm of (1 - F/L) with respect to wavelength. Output 0.06 nm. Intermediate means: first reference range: 3.71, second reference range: 3.76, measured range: 3.68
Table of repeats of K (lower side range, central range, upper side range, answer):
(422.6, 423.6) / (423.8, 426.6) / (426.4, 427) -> -0.079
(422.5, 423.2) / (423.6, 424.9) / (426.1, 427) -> -0.084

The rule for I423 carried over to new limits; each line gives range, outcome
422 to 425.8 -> 3.68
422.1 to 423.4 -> 3.54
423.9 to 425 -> 3.77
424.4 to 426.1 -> 3.73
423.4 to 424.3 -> 3.79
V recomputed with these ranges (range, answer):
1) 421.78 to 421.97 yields 3.69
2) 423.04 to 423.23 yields 3.65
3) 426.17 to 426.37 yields 3.75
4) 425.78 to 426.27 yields 3.73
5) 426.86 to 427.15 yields 3.66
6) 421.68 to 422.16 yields 3.71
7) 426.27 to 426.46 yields 3.78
